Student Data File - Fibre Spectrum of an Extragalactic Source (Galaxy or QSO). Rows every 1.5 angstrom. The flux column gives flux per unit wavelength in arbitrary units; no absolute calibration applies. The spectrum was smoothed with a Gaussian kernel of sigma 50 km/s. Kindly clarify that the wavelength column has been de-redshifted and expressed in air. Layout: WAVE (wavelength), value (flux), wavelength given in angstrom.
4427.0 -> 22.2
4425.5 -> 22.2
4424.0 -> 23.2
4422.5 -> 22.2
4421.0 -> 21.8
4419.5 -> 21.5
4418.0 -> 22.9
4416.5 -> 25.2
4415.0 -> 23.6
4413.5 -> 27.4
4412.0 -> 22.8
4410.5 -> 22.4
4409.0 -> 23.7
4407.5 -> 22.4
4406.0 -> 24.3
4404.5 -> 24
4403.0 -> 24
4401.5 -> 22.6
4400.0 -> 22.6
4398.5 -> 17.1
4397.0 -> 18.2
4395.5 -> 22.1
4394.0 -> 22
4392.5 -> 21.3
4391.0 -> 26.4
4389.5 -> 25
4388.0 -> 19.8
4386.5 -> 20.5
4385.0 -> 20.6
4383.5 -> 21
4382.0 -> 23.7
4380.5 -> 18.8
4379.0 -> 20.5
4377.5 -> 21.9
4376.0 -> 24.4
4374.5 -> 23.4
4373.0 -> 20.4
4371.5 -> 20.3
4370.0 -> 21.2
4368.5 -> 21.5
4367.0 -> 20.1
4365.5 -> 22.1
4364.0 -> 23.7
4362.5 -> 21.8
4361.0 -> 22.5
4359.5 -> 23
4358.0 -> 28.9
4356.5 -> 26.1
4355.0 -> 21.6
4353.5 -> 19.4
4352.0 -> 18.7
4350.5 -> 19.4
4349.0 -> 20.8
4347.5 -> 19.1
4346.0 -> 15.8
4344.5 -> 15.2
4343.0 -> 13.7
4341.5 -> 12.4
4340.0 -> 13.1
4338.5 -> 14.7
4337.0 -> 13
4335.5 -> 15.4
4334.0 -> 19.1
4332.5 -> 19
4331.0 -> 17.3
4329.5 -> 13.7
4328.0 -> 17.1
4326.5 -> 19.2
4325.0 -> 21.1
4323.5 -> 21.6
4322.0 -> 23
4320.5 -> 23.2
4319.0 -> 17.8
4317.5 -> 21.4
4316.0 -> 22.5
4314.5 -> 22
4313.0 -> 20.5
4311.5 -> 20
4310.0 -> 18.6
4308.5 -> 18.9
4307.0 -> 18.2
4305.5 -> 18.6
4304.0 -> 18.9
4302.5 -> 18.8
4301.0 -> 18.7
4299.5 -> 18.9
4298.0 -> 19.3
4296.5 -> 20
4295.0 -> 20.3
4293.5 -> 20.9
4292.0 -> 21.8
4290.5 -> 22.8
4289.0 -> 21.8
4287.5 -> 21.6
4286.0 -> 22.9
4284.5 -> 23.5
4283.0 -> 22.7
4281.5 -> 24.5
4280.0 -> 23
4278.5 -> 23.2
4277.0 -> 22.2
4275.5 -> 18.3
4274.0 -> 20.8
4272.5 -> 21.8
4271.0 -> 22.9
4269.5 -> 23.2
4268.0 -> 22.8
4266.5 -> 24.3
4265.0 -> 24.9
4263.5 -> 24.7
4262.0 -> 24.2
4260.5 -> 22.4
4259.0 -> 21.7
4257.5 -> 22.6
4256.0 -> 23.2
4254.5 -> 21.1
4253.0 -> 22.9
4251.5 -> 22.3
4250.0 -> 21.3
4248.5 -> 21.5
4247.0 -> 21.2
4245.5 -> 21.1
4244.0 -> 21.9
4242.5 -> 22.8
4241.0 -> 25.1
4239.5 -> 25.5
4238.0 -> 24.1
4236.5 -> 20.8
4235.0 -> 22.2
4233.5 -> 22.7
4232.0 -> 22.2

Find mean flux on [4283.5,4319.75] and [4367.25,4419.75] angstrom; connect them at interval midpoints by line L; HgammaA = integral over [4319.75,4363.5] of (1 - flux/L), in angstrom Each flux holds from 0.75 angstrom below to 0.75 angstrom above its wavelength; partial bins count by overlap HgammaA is 4.65 angstrom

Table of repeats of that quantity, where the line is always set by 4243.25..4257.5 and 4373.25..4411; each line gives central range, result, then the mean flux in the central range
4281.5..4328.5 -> 2.9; 20.6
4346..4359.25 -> 0.3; 21.5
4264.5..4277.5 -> -0.2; 22.3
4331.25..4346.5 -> 4.7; 15.2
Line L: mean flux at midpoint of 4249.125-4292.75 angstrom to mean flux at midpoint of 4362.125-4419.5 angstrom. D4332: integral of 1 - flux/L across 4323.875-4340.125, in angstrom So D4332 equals 4.0 angstrom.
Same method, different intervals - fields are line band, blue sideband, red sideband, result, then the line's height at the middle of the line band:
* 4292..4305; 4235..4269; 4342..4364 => 1.3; 21.7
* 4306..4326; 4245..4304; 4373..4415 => 1.3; 22.1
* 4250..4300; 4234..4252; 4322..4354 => -3.7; 20.7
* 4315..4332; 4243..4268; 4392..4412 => 1.9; 22.4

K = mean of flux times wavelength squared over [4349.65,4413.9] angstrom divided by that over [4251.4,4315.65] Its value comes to 1.08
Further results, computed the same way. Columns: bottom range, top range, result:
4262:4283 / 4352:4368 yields 1.03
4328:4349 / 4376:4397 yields 1.41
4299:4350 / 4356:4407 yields 1.25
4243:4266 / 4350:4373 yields 1.03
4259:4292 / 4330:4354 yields 0.75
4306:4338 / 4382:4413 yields 1.20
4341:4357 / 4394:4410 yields 1.23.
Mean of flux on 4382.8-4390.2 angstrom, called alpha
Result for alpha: 21.4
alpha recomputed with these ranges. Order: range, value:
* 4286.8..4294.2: 21.8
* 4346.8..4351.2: 19.8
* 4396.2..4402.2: 20.1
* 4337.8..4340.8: 13.9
